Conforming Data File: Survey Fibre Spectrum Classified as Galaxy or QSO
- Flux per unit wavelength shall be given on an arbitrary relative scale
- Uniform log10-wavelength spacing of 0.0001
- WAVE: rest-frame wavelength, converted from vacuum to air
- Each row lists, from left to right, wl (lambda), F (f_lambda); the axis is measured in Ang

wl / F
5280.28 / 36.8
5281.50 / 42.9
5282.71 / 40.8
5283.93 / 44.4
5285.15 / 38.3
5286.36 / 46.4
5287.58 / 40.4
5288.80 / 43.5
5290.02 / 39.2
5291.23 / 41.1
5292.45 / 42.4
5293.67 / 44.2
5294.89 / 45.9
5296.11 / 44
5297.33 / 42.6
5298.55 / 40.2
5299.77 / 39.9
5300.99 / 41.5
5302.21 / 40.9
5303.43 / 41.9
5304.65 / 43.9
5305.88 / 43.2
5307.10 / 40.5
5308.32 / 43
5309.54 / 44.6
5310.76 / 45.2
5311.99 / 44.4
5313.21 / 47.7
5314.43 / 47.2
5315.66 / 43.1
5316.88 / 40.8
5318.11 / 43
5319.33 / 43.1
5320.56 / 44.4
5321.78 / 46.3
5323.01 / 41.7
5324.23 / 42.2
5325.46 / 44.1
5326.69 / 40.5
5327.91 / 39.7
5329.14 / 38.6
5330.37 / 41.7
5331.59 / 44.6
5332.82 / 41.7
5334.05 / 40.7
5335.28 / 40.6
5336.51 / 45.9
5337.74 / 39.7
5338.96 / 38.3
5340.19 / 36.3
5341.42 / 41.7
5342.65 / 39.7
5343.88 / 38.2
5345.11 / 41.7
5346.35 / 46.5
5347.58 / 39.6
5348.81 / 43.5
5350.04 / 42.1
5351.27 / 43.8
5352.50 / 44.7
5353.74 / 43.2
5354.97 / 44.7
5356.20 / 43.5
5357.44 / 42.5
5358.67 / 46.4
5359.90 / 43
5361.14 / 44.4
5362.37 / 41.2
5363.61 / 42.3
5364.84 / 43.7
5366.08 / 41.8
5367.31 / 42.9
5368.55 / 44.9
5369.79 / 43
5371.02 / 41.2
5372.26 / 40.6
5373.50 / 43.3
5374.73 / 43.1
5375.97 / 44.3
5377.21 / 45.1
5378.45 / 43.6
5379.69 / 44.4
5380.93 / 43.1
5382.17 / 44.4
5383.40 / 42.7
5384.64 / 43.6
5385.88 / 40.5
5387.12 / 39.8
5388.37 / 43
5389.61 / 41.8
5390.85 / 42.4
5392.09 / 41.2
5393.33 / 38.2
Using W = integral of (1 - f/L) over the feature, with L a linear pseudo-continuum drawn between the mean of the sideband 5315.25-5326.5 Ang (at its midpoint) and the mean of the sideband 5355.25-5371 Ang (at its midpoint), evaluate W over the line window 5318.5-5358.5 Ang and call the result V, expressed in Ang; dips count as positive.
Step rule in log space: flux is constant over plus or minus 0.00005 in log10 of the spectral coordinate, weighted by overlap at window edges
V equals 1.0 Ang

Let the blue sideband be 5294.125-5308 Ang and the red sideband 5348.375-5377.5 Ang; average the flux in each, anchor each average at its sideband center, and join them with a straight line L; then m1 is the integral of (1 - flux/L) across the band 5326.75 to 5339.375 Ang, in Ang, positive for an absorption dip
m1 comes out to 0.5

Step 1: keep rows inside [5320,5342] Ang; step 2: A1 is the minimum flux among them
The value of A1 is 36.3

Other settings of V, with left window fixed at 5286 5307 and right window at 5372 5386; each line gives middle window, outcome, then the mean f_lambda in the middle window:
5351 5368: -0.1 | 43.4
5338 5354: 0.6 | 41.4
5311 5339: 0.0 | 42.7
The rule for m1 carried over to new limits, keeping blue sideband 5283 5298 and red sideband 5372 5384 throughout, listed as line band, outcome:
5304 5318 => -0.3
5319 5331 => 0.2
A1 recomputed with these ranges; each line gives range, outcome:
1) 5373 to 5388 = 39.8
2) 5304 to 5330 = 38.6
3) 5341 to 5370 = 38.2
